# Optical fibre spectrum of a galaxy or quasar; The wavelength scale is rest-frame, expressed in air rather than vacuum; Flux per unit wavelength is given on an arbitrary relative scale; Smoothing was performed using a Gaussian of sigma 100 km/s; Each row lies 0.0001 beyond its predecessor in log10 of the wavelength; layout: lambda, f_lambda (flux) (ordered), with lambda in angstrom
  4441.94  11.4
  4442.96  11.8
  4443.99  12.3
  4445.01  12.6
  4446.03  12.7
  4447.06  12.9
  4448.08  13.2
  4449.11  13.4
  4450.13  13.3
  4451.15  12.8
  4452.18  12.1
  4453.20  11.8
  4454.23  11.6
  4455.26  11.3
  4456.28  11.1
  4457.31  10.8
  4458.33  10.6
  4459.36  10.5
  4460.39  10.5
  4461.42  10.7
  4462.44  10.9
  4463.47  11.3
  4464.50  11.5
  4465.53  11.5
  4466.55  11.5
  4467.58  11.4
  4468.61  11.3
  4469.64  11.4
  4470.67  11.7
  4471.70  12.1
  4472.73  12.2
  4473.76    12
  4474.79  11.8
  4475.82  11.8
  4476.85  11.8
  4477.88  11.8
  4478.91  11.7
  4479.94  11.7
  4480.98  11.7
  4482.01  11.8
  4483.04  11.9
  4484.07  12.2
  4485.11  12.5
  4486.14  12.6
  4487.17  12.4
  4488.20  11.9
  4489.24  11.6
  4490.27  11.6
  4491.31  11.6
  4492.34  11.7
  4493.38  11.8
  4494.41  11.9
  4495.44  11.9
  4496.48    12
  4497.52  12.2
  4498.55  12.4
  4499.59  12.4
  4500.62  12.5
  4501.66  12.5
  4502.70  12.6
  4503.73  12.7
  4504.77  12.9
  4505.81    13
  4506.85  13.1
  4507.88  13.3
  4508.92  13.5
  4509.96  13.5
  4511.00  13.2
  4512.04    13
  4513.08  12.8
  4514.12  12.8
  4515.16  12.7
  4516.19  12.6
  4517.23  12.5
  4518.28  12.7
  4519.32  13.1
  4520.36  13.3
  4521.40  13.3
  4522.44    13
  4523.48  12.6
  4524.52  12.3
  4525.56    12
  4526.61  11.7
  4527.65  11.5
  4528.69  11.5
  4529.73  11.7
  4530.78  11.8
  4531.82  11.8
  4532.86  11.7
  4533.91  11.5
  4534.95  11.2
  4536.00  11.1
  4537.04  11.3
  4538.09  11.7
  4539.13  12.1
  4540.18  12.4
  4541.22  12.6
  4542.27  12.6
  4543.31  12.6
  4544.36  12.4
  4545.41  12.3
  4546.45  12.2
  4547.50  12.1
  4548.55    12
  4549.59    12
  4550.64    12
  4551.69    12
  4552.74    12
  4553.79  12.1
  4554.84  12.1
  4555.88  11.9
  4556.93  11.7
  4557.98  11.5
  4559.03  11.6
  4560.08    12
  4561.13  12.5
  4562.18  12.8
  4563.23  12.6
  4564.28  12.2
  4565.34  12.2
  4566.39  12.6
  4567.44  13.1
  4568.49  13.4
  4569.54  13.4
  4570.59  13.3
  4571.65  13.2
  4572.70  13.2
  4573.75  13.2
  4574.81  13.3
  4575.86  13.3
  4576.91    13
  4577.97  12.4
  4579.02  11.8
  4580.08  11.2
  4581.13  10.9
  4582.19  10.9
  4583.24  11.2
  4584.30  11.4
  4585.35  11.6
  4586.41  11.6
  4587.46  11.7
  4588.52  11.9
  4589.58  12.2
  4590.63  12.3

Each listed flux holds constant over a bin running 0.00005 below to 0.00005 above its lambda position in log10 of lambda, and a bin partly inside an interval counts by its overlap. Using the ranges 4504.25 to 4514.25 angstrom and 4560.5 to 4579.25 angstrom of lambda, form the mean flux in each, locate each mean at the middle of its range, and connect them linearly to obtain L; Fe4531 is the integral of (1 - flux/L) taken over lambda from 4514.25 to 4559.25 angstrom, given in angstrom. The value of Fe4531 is 3.06 angstrom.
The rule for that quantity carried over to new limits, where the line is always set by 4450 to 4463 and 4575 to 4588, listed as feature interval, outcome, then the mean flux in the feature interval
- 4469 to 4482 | -0.5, 11.8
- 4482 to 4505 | -1.4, 12.2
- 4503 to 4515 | -1.6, 13.1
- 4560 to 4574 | -1.3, 12.9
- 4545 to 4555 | -0.3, 12.1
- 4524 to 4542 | -0.2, 11.8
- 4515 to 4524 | -1.0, 12.9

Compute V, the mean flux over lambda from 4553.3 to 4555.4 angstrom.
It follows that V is 12.1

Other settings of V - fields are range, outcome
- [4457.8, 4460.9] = 10.5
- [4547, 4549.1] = 12.1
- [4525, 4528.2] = 11.7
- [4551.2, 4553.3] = 12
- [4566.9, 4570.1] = 13.3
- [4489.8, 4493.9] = 11.7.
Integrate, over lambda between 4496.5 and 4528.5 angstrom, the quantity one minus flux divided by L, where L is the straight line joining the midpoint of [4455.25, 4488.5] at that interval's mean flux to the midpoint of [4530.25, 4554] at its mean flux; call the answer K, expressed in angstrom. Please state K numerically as -2.42 angstrom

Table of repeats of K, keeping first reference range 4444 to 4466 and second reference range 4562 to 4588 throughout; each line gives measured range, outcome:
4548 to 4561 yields 0.4 angstrom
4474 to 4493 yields 0.0 angstrom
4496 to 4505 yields -0.3 angstrom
